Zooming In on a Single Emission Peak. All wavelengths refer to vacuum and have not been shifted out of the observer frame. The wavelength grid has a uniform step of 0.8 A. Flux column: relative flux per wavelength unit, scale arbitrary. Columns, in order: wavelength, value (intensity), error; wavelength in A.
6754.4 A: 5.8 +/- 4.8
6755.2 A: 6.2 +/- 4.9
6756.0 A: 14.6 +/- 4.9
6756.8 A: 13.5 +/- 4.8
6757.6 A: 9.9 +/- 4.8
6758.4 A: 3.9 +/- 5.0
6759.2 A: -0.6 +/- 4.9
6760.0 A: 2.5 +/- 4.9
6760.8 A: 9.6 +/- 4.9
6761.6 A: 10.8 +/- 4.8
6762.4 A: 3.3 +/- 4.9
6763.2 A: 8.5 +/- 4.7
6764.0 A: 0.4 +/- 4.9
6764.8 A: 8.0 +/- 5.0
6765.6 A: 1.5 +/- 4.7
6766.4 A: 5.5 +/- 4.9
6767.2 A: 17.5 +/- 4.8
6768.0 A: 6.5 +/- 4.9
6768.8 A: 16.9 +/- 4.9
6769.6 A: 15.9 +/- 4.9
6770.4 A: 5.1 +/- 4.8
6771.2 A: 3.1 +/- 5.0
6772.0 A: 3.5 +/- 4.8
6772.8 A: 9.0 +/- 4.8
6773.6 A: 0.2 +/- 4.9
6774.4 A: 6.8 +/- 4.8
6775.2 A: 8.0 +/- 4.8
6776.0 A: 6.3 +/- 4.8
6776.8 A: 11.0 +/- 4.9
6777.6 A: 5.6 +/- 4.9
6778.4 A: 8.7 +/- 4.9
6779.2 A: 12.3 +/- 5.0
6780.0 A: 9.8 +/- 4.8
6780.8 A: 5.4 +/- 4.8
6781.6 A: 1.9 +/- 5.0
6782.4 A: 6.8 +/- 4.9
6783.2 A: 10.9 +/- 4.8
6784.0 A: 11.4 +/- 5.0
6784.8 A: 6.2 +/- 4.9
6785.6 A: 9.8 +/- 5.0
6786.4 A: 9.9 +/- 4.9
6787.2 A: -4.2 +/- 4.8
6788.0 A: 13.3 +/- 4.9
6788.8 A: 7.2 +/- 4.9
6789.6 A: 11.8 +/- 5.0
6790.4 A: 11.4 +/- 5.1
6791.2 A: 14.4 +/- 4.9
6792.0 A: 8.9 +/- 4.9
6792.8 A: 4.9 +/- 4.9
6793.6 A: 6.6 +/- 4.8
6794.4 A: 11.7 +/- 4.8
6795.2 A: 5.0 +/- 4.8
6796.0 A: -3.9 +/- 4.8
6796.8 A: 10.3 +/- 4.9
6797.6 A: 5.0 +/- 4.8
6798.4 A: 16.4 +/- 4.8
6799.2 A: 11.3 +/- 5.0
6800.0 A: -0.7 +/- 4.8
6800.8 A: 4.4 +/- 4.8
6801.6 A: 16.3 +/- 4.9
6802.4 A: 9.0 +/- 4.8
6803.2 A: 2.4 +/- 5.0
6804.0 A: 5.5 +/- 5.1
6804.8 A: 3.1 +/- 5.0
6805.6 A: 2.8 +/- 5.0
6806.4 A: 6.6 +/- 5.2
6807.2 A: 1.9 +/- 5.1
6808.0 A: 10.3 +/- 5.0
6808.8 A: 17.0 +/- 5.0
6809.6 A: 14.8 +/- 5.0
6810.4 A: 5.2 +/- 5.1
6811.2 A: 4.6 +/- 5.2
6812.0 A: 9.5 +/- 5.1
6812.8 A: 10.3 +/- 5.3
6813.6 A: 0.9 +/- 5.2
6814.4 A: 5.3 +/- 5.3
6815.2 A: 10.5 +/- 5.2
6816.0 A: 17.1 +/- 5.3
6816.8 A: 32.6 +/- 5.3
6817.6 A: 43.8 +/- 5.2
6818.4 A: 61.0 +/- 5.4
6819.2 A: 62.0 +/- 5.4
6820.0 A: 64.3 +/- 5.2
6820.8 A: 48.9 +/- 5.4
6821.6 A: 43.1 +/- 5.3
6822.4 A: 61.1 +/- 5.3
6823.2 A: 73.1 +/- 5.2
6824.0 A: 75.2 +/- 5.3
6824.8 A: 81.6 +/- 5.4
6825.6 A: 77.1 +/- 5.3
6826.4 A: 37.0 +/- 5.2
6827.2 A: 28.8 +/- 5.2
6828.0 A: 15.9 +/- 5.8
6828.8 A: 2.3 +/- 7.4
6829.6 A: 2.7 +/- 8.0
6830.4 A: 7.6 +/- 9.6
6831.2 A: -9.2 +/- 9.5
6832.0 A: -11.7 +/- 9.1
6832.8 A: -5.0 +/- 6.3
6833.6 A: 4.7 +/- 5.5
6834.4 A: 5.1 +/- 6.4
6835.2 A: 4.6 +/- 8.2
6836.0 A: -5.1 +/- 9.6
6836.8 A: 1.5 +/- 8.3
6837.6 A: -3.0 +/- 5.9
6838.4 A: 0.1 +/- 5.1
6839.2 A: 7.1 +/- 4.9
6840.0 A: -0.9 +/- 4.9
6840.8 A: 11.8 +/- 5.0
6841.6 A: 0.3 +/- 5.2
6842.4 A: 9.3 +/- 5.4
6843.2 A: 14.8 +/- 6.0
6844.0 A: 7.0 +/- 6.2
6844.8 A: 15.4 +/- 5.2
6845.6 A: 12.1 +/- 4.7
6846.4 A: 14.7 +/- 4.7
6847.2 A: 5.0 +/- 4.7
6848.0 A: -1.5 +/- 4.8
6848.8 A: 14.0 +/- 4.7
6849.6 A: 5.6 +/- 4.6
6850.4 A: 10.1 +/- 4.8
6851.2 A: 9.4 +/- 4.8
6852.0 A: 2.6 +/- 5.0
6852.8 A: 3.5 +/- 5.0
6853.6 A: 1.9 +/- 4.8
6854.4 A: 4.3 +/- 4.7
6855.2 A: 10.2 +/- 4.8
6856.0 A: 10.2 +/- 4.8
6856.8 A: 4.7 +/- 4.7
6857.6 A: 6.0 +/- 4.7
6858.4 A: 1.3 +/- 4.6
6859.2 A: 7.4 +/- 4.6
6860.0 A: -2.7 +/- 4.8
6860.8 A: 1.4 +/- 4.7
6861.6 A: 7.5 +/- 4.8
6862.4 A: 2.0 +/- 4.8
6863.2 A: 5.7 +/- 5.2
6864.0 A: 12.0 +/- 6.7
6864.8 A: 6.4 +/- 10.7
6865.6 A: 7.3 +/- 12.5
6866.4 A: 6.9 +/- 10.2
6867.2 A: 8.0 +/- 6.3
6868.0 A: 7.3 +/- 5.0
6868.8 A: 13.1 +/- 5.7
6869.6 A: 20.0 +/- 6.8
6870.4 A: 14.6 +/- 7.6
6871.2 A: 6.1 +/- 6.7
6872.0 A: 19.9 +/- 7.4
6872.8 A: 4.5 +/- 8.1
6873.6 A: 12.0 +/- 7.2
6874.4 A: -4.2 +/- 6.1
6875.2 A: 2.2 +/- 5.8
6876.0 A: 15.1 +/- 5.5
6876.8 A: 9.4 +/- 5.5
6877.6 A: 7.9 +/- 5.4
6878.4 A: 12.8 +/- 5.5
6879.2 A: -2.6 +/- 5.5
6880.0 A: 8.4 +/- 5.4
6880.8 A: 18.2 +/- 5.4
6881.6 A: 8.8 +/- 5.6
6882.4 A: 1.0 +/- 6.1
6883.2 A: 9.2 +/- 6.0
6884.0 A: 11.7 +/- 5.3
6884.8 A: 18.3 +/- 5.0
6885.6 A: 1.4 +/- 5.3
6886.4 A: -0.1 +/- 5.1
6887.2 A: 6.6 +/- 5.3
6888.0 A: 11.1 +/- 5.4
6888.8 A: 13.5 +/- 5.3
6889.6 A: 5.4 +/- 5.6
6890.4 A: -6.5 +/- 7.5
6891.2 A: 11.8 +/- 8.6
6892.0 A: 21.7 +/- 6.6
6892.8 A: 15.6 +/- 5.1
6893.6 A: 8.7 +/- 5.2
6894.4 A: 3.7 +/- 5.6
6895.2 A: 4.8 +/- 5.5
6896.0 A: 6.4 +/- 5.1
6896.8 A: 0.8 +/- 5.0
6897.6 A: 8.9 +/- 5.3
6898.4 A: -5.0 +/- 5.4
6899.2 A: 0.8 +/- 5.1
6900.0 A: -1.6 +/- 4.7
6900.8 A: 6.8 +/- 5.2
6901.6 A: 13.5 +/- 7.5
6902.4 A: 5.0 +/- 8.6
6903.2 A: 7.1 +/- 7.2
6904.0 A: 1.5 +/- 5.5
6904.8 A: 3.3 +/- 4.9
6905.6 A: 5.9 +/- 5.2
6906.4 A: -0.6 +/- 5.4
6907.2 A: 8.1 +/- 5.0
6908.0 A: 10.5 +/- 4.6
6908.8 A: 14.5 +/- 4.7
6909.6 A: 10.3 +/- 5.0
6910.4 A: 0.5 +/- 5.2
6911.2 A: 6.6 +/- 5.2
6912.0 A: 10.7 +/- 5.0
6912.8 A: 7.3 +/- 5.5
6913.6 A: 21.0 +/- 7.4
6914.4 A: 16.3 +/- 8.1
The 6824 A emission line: [O II]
